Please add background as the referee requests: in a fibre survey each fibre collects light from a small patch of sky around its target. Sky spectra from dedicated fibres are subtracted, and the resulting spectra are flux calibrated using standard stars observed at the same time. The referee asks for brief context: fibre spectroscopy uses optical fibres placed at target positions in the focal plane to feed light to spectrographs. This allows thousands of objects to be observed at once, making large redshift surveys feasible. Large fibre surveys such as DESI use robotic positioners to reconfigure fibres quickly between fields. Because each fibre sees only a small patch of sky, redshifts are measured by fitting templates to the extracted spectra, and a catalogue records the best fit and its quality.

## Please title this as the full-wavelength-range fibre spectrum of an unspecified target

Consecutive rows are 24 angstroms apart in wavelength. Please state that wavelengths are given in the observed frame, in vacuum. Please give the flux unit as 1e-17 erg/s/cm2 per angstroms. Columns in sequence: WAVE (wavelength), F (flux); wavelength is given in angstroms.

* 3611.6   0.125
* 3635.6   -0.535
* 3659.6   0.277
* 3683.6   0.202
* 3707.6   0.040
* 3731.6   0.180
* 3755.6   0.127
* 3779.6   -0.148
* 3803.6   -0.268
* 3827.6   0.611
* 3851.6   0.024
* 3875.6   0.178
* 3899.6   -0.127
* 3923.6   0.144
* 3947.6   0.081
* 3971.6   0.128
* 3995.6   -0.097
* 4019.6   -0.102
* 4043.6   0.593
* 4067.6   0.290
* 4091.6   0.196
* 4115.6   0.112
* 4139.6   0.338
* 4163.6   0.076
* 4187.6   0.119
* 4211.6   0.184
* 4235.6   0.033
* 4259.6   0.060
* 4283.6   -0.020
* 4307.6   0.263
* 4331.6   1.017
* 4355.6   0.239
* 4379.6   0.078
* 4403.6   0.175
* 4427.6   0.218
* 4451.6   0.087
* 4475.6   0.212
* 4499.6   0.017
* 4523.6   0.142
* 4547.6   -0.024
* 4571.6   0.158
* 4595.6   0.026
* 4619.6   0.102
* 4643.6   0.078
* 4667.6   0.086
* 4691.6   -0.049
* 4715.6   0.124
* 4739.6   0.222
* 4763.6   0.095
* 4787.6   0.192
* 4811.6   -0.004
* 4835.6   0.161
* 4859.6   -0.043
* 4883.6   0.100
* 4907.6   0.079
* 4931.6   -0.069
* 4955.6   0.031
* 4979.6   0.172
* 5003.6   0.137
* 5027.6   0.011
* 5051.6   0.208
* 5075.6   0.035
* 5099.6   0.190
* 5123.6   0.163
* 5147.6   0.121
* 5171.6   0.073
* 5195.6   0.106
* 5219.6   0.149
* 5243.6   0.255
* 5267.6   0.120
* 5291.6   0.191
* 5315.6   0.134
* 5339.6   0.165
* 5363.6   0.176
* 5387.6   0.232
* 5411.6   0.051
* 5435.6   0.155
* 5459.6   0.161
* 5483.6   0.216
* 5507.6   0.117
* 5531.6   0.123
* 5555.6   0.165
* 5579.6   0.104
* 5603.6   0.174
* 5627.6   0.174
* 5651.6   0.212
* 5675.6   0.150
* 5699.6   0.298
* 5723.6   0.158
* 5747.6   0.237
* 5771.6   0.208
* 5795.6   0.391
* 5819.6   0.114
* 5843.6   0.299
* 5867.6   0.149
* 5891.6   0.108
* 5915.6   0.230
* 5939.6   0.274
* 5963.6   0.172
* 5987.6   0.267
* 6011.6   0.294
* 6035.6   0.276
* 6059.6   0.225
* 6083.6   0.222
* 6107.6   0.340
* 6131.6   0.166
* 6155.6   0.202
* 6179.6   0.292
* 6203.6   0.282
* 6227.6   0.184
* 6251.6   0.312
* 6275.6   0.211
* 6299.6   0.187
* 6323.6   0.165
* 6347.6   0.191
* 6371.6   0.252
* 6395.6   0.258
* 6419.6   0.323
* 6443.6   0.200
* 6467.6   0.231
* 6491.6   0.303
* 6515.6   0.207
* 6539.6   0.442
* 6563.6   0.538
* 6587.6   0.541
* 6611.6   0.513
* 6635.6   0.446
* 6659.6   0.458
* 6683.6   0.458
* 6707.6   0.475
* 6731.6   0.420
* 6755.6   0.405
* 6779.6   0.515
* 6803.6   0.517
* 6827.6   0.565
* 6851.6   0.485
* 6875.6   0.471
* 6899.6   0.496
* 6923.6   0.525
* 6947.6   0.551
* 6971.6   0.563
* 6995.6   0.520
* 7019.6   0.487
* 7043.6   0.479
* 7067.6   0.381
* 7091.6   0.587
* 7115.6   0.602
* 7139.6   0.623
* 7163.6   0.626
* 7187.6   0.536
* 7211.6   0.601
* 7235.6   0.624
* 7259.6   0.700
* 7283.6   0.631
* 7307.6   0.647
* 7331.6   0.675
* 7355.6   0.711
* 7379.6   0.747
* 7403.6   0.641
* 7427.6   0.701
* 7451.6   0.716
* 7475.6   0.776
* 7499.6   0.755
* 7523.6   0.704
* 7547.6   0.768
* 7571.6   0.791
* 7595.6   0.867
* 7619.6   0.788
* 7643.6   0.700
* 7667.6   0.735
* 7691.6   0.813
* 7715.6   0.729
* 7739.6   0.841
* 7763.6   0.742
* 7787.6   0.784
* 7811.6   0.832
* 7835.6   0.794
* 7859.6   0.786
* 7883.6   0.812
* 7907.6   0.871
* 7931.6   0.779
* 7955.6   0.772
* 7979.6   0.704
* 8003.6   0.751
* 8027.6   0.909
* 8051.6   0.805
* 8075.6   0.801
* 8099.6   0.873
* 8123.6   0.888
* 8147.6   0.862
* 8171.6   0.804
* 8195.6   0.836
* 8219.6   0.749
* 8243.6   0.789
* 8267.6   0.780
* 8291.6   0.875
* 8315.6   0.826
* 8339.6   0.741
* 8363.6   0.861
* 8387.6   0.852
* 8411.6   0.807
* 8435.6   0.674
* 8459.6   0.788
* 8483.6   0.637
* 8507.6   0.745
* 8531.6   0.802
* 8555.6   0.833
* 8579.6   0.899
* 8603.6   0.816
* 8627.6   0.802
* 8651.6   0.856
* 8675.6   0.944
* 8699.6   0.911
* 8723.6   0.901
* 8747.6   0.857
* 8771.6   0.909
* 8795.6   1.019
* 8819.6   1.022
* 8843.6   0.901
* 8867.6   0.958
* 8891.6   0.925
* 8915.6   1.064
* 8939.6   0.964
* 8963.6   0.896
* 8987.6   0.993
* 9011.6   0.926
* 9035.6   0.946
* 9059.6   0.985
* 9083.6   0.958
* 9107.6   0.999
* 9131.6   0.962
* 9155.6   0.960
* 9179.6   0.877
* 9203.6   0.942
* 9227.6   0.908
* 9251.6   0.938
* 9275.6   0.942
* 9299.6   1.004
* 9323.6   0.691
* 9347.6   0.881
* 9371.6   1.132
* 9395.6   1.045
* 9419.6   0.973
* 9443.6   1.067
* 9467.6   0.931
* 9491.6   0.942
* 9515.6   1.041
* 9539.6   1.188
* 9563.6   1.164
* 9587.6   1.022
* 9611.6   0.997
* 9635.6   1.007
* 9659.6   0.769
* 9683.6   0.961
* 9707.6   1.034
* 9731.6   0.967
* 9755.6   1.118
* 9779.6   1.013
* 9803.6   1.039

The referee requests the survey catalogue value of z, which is 0.640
